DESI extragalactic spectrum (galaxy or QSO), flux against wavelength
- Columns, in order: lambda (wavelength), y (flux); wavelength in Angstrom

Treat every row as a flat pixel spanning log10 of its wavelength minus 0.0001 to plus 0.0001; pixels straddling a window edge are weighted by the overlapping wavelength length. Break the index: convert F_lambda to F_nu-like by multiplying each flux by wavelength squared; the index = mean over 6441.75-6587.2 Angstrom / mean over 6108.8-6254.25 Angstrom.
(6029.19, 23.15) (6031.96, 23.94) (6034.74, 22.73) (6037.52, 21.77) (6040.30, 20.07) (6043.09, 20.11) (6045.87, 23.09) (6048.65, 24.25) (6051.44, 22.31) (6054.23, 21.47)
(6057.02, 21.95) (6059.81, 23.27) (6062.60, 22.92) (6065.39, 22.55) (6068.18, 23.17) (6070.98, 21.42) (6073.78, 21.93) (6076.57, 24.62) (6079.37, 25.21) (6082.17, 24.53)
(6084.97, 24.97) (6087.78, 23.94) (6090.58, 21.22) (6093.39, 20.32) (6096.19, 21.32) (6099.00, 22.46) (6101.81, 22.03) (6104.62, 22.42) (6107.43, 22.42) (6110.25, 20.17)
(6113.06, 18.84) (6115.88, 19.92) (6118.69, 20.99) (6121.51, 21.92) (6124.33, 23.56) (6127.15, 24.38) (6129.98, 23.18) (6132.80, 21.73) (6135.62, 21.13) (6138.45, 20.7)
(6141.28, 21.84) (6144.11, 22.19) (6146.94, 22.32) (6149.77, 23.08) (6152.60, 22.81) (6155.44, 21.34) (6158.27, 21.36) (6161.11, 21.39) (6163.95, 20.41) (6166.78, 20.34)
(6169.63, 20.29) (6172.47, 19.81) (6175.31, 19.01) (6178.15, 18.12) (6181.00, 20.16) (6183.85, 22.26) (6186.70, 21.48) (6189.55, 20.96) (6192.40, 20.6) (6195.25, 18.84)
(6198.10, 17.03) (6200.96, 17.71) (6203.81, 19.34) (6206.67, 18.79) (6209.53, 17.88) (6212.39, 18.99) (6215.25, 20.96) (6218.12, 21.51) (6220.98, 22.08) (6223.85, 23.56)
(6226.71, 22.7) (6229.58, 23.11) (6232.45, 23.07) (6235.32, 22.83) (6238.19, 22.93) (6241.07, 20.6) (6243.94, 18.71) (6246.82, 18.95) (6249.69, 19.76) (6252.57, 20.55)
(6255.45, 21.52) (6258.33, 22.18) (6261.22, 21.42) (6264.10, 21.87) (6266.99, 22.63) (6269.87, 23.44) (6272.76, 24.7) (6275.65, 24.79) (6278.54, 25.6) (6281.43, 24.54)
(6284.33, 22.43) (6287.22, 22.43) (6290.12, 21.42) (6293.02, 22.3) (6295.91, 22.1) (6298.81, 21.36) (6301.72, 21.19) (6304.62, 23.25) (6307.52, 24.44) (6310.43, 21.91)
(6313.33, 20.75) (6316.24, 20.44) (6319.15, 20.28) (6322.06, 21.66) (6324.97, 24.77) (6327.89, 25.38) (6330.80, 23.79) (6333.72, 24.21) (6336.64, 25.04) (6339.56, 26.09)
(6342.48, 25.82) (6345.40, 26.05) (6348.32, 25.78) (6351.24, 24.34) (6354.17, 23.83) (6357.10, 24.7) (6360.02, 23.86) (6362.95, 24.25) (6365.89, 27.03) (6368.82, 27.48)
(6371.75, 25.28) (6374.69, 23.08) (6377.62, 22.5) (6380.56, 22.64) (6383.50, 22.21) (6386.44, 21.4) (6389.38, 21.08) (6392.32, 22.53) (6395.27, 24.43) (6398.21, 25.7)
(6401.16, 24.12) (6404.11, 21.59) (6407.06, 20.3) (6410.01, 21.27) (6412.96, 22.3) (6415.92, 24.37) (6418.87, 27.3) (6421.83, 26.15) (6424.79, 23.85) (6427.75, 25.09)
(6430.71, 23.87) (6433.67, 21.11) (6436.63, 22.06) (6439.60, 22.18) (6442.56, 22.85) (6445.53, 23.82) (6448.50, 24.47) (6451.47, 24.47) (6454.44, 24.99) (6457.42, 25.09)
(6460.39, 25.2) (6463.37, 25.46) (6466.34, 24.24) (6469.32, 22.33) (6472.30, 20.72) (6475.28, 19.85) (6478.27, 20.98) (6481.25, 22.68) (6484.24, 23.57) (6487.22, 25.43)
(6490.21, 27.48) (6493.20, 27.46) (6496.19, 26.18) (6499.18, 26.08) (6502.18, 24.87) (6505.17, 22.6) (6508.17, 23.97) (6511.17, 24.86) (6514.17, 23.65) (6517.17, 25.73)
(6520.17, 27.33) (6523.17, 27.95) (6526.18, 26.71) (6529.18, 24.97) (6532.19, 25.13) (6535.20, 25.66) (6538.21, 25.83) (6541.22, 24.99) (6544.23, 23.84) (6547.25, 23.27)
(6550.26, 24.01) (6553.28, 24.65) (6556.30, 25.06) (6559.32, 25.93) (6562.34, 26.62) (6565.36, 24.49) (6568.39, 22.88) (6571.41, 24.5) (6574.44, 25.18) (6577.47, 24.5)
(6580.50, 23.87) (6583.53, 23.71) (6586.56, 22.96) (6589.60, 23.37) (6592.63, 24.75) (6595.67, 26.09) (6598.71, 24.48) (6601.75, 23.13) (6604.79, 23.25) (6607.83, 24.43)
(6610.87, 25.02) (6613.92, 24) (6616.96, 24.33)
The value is 1.31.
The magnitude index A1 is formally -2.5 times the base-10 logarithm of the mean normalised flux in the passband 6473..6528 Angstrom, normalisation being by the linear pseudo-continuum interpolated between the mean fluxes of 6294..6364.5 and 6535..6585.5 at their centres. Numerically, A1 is -0.02 mag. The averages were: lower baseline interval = 23.6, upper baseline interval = 24.6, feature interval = 24.8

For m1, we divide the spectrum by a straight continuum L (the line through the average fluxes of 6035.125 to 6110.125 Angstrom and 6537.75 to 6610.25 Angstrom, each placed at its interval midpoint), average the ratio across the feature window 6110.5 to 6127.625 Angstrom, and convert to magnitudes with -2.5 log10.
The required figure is 0.06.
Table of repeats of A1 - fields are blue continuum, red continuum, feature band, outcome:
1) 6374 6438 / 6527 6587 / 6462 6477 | 0.06 mag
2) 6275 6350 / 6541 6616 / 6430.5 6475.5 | 0.02 mag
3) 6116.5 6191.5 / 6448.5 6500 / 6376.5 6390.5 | 0.07 mag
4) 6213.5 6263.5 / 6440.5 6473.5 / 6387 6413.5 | 0.04 mag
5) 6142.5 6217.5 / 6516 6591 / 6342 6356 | -0.12 mag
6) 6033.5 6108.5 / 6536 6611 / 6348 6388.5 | -0.02 mag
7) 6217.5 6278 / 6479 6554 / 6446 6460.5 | -0.01 mag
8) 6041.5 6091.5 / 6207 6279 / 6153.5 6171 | 0.07 mag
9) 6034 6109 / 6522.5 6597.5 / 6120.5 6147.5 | 0.03 mag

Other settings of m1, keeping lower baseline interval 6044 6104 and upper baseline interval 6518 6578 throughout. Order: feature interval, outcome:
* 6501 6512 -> 0.043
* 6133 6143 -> 0.088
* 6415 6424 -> -0.058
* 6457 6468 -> -0.009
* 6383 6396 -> 0.101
